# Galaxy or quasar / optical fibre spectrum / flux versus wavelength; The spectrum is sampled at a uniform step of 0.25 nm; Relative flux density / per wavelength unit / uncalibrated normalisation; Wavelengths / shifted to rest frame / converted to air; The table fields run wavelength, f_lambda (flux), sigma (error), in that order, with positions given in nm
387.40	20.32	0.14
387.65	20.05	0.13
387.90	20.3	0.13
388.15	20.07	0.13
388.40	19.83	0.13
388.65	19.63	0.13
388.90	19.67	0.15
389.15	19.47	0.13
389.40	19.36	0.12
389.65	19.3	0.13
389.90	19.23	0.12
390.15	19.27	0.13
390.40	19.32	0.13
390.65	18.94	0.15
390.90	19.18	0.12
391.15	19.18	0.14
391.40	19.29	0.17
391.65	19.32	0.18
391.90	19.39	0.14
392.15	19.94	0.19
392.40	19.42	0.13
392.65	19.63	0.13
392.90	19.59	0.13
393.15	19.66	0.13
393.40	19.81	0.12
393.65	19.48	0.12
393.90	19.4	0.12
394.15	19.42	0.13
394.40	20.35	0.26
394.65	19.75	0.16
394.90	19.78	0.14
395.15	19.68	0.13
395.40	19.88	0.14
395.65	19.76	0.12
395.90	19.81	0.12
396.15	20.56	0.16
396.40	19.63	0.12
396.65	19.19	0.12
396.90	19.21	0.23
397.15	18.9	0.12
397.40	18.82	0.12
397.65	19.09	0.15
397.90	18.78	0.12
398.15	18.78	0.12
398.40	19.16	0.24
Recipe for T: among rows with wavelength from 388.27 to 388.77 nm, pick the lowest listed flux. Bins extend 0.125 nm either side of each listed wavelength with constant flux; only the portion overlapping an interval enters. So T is 19.63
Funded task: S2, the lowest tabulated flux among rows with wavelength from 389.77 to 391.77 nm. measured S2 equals 18.94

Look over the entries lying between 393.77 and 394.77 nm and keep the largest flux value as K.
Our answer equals 20.35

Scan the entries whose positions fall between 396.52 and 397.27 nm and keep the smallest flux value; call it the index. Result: 18.9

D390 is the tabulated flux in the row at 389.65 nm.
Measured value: 19.3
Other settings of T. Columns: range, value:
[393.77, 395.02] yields 19.4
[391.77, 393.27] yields 19.39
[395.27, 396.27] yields 19.76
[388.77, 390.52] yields 19.23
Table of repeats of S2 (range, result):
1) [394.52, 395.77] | 19.68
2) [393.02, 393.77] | 19.48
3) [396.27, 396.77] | 19.19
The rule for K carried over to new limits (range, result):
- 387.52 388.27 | 20.3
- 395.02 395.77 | 19.88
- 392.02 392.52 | 19.94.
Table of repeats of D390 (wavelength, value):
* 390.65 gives 18.94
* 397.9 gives 18.78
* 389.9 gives 19.23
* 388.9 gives 19.67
